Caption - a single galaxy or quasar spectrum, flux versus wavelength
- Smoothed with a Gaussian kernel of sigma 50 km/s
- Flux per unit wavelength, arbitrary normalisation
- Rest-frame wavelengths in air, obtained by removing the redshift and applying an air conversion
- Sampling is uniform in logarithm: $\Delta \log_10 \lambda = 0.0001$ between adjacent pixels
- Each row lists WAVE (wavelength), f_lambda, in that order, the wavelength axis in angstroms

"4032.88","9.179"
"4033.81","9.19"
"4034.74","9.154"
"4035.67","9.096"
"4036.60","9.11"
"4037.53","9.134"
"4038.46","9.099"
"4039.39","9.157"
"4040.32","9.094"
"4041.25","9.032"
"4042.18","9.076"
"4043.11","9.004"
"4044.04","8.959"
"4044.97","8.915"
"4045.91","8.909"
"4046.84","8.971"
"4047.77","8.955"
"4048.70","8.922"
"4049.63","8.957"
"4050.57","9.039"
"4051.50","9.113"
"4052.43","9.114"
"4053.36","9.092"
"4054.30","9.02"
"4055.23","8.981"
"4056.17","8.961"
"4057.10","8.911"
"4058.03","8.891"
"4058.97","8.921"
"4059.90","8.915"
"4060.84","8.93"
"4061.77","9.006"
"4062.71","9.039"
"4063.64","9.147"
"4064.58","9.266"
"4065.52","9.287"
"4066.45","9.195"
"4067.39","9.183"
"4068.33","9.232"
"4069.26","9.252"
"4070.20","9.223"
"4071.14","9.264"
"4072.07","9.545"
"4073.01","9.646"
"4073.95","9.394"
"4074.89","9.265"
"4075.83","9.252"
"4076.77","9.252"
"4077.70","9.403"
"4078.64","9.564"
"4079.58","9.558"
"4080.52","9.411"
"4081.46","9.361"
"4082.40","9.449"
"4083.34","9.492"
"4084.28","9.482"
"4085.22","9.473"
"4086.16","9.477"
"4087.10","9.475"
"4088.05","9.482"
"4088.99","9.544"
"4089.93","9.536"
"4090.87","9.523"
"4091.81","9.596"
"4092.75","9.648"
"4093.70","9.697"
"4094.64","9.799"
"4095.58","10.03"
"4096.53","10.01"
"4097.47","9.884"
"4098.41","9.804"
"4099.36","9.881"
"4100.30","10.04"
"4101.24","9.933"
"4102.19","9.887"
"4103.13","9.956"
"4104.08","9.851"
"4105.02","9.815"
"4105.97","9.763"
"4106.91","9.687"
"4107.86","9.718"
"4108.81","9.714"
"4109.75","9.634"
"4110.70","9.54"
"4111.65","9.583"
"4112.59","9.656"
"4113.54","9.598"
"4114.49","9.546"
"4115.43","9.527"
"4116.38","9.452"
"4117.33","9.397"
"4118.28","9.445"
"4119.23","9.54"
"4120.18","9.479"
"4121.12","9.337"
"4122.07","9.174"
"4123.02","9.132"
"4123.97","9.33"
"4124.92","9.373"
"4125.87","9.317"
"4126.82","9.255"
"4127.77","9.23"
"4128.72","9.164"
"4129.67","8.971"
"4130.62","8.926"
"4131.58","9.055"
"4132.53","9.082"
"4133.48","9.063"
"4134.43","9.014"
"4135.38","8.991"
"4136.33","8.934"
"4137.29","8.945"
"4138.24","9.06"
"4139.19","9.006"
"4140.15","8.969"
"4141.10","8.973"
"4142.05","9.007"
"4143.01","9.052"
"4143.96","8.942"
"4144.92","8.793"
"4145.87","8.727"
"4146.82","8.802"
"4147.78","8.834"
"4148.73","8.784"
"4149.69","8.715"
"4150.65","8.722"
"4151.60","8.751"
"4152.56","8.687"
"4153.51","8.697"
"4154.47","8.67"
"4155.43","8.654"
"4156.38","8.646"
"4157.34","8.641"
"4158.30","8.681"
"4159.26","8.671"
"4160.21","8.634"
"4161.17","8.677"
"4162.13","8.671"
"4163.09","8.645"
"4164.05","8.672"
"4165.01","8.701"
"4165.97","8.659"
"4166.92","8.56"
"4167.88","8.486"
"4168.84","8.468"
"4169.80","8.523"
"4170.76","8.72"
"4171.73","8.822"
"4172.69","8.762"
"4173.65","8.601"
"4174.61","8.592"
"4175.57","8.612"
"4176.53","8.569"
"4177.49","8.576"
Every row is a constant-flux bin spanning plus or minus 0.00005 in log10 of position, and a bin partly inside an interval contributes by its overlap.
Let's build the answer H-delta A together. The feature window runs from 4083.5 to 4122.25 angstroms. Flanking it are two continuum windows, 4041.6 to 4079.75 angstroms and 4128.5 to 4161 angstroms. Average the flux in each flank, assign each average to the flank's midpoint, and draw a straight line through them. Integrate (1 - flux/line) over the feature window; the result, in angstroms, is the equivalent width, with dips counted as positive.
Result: -2.83 angstroms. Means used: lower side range 9.13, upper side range 8.86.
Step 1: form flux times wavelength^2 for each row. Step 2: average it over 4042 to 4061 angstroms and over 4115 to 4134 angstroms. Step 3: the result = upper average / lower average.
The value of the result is 1.1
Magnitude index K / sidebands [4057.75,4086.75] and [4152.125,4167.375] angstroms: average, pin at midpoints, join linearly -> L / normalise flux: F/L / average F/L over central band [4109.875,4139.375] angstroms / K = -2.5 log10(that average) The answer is -0.042 mag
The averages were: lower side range 9.29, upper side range 8.66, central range 9.27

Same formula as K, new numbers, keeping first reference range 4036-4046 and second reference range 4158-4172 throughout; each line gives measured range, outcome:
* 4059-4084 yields -0.041 mag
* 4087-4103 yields -0.105 mag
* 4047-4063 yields 0.001 mag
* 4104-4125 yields -0.087 mag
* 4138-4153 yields -0.020 mag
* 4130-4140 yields -0.033 mag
